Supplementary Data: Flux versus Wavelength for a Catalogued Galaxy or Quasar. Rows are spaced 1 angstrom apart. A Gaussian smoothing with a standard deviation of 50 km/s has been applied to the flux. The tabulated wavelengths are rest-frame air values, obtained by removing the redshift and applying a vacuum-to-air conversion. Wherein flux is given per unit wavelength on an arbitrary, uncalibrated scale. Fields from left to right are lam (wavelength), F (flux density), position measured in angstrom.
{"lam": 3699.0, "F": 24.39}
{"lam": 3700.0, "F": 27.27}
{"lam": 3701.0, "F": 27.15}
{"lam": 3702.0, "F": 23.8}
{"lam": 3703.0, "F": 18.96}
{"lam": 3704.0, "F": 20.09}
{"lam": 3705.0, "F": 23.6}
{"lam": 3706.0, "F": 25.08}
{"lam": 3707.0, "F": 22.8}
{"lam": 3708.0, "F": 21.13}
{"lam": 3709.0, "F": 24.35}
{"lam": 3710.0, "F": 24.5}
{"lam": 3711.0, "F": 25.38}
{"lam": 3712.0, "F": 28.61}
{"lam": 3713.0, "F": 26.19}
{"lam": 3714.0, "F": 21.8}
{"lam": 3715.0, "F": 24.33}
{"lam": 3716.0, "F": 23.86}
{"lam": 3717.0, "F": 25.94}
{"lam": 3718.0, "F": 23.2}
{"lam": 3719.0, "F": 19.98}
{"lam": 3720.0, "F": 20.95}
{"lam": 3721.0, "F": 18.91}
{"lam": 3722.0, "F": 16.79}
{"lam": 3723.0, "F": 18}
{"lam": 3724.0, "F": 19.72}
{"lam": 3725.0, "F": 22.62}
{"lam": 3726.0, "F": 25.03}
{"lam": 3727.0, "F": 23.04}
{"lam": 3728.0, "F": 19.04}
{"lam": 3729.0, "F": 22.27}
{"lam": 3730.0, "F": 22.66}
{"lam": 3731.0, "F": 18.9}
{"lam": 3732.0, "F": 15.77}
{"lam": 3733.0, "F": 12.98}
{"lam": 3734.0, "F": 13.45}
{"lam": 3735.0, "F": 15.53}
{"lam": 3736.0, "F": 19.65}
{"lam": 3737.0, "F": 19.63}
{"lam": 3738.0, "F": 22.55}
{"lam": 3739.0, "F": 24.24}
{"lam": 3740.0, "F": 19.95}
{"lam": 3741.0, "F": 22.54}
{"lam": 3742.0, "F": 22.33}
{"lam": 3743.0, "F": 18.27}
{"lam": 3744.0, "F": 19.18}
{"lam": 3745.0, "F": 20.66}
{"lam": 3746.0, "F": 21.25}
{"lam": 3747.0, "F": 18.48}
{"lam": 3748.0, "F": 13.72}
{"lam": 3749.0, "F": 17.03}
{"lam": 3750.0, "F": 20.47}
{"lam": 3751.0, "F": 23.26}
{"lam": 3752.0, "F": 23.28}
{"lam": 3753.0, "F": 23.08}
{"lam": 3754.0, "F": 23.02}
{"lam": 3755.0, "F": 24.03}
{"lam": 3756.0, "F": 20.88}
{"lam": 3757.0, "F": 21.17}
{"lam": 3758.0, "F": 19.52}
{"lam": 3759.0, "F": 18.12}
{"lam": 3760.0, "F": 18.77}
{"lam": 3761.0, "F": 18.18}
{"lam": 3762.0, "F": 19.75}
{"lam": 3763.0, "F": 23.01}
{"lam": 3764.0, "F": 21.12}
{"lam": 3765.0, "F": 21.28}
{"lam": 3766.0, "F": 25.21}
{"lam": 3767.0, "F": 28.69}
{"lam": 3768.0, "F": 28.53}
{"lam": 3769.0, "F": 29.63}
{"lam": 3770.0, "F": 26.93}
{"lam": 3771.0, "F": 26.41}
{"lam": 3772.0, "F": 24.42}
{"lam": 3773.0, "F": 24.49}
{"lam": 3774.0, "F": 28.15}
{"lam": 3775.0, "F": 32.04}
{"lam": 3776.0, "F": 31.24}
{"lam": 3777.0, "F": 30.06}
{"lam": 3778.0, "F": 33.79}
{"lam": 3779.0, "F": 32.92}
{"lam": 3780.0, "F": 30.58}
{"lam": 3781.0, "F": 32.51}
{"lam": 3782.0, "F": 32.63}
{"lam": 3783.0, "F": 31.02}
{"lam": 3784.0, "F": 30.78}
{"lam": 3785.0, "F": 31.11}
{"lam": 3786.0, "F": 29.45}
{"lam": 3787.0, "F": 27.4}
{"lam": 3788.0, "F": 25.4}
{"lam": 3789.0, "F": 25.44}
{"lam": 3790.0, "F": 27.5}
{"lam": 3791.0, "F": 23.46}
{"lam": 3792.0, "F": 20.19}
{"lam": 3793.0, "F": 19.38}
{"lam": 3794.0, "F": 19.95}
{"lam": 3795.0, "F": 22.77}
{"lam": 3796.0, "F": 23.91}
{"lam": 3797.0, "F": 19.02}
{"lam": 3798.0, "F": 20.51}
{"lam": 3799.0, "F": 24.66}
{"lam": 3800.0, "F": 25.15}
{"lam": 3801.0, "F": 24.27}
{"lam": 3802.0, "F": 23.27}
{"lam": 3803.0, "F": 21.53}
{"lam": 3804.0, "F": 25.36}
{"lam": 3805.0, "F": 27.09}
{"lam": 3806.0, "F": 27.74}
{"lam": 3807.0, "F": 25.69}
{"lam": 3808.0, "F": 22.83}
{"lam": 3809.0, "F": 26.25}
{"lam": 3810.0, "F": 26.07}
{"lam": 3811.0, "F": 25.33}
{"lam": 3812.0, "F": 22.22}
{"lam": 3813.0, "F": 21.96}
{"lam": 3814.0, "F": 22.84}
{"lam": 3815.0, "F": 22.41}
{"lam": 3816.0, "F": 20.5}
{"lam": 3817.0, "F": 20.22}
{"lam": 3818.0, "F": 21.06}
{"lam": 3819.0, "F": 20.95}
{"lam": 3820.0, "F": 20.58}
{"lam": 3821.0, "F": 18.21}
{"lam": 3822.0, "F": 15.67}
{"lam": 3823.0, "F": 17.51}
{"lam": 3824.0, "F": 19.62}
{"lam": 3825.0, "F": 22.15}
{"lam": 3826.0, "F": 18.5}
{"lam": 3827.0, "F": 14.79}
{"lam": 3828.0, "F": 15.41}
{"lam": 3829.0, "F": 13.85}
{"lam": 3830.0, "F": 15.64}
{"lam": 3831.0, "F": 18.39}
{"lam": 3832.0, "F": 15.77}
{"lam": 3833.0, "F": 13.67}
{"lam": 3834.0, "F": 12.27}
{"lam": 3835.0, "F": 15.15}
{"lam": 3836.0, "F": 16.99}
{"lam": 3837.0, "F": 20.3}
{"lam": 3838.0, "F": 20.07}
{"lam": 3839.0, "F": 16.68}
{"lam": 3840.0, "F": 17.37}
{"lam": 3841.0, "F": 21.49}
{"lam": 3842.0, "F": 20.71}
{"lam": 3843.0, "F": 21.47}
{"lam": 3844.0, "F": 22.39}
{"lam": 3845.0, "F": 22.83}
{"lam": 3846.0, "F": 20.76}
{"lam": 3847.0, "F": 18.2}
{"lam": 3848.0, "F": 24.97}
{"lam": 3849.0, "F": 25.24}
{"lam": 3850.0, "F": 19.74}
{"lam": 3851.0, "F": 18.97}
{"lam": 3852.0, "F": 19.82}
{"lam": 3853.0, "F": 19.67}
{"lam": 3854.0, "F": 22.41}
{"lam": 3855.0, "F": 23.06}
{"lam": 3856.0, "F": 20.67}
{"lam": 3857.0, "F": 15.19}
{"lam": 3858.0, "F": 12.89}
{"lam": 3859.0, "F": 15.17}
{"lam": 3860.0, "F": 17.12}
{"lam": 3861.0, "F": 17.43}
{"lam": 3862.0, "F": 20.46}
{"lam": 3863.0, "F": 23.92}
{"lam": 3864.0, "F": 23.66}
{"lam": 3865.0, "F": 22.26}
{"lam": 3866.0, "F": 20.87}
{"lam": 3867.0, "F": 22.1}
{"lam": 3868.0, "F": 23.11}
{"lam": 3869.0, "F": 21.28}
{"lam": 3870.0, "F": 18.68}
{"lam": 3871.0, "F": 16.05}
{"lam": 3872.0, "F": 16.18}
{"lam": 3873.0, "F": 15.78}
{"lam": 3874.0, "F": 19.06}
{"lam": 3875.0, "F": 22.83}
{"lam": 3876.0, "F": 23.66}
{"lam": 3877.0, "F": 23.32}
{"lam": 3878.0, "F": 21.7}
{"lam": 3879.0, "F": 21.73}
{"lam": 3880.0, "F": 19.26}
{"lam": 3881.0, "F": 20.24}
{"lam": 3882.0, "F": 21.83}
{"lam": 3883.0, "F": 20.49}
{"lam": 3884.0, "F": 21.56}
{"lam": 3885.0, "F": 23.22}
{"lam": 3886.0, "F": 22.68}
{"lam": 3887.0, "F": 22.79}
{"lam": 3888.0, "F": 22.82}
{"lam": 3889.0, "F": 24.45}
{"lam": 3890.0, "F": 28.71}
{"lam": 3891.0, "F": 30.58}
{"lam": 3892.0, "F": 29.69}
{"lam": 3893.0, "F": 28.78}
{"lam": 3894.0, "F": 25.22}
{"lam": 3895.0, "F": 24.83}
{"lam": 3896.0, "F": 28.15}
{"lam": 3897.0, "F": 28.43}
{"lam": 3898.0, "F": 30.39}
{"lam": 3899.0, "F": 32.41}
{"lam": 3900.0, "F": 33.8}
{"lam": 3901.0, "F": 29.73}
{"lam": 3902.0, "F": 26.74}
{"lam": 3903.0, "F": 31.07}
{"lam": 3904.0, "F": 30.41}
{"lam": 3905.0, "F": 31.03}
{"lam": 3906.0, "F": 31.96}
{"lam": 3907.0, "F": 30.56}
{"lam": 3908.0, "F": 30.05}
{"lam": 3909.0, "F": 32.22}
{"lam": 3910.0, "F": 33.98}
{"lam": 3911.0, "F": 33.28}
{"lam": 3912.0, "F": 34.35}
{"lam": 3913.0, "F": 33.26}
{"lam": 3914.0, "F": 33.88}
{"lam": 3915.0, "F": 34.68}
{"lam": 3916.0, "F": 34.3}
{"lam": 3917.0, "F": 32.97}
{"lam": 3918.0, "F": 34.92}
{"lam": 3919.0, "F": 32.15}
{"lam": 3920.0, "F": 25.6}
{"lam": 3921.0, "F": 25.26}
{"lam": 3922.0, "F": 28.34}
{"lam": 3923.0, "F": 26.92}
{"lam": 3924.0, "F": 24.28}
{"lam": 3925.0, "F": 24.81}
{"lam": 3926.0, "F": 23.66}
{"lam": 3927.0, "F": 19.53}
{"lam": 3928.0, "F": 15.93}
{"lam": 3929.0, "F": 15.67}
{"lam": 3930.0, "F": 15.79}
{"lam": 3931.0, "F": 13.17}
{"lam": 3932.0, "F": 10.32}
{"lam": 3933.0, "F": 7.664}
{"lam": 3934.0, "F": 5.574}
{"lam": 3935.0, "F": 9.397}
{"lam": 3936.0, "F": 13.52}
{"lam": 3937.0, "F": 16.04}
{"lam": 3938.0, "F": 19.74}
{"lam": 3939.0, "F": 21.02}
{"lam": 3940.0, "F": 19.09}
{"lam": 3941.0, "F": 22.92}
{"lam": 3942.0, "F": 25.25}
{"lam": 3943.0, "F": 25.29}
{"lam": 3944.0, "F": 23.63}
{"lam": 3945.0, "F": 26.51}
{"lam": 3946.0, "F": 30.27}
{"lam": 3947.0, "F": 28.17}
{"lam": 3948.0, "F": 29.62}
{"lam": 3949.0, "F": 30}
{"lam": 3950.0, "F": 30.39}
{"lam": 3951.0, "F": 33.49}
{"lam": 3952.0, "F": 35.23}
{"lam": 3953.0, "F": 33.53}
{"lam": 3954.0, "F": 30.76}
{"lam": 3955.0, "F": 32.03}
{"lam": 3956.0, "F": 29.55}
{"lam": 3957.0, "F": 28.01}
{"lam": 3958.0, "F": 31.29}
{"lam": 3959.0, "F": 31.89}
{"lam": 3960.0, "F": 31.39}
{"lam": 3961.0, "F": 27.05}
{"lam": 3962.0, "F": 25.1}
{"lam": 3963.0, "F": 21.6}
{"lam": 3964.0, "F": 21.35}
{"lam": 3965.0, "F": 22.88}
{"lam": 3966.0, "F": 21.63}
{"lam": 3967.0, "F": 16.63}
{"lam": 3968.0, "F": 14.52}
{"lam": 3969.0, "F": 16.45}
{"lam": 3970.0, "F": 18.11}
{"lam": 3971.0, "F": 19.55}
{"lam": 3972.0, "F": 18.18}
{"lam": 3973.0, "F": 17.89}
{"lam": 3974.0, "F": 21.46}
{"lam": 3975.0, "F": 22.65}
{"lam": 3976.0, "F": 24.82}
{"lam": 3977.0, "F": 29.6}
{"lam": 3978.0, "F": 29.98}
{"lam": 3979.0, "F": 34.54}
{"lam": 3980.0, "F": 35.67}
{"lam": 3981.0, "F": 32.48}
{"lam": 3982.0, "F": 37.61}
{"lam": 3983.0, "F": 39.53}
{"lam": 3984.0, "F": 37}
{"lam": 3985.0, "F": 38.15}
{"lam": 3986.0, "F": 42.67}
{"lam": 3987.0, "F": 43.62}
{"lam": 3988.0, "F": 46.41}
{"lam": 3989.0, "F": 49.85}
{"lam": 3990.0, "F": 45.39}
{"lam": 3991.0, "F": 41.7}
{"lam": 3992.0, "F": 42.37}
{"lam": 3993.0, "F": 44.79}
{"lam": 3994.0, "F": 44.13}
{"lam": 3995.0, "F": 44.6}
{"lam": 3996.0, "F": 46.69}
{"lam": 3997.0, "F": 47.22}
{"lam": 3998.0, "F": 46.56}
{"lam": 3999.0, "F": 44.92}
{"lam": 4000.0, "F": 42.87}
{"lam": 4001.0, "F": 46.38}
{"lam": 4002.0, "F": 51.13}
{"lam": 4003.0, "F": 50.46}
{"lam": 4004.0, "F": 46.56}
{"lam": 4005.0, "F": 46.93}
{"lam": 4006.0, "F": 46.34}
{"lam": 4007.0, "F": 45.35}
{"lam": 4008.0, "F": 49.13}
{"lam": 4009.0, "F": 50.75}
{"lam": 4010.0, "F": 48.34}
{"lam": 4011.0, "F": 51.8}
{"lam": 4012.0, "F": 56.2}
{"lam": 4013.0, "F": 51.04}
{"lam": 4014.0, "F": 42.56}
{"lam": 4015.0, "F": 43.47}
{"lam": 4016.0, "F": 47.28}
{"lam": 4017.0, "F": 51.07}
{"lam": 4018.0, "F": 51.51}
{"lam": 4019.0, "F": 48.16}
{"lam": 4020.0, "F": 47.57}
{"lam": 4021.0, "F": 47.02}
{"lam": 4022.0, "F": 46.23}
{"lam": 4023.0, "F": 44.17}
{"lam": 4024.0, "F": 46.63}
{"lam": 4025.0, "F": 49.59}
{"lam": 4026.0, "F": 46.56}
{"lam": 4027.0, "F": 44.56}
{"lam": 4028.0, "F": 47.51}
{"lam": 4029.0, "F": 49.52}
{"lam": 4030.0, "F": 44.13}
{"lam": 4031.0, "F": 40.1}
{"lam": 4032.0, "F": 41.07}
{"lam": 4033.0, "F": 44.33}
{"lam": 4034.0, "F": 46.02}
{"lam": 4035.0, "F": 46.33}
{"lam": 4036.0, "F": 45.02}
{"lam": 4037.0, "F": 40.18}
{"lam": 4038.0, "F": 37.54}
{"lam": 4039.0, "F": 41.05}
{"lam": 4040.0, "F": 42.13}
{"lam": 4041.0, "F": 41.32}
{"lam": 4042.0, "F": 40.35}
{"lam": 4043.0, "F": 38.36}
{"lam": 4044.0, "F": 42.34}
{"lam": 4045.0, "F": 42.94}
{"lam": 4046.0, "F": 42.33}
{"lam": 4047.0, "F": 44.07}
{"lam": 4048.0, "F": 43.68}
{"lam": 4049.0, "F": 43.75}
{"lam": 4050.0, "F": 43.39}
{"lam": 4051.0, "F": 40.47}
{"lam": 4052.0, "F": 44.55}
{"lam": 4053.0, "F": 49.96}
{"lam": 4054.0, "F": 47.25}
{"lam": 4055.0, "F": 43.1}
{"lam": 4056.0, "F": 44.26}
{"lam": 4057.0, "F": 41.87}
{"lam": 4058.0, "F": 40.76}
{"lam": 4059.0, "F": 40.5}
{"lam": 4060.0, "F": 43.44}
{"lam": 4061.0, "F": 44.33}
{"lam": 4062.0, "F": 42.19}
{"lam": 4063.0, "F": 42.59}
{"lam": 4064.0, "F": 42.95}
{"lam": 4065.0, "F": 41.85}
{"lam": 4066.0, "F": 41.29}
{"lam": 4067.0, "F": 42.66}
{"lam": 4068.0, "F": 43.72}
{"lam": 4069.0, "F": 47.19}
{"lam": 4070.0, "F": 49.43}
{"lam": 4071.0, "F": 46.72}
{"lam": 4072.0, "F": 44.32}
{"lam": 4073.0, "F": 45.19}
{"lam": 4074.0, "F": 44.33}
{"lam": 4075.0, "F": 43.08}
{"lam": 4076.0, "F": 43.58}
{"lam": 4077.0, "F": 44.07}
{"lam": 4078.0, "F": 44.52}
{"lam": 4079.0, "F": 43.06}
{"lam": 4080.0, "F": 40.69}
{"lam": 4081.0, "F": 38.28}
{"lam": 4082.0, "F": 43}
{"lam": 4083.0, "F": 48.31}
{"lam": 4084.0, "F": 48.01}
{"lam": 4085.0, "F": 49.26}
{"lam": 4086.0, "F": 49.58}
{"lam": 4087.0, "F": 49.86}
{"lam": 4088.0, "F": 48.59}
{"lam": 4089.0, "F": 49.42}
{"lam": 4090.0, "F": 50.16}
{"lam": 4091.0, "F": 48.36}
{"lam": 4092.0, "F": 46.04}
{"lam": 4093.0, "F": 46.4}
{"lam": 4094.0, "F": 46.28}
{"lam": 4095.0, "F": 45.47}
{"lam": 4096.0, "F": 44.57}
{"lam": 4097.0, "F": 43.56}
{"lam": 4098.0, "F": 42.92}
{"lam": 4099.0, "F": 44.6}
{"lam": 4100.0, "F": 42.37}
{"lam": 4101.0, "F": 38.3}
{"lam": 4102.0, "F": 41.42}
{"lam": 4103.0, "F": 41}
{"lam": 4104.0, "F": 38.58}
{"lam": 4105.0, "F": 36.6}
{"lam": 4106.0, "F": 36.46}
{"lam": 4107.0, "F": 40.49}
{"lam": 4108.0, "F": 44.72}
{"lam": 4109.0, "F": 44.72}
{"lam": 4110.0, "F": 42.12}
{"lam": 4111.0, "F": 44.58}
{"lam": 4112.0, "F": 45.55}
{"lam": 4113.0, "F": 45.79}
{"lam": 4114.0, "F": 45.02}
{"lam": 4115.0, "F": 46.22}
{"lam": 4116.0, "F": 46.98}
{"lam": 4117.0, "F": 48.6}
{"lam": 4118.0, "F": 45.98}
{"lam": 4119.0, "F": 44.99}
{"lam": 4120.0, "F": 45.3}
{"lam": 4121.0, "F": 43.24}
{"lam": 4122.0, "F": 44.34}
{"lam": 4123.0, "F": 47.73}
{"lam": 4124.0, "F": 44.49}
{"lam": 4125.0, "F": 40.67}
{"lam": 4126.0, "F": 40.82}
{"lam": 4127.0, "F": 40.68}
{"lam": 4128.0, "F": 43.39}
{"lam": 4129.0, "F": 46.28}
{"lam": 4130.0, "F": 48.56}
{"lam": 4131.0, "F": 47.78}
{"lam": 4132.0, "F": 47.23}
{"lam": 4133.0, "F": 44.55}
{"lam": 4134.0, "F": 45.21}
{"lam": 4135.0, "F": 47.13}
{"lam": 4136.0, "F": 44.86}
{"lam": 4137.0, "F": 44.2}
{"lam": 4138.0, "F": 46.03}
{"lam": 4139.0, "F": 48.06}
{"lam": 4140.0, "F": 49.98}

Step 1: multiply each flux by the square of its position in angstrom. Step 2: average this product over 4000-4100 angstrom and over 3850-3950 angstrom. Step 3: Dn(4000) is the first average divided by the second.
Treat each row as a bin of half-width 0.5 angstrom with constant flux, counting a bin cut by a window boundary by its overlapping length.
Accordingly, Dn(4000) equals 2.05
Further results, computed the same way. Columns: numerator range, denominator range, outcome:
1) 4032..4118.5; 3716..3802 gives 2.23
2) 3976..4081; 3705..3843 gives 2.25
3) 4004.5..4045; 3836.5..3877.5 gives 2.46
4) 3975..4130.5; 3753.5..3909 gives 2.13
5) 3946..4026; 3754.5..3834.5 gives 1.78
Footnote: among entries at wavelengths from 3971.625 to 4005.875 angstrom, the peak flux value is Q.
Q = 51.13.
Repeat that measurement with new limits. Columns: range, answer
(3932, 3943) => 25.29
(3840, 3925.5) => 34.92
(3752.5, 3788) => 33.79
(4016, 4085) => 51.51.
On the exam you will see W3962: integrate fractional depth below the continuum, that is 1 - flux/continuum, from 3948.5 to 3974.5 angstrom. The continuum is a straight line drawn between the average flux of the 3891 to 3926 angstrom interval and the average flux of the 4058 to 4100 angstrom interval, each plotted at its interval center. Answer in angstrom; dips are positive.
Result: 6.9 angstrom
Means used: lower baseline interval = 30.2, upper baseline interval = 44.9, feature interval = 25.4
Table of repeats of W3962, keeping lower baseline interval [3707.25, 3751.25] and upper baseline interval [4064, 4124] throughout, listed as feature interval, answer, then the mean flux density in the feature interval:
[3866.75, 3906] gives 8.3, 24.6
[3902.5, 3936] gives 7.6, 25.5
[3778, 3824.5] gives 1.9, 24.3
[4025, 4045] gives -1.2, 43.2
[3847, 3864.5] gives 5.5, 20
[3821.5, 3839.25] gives 6.9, 16.8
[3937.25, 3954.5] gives 3.8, 27.2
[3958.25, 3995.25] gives 6.0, 31.1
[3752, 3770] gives 0.2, 22.7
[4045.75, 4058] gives -0.6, 44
